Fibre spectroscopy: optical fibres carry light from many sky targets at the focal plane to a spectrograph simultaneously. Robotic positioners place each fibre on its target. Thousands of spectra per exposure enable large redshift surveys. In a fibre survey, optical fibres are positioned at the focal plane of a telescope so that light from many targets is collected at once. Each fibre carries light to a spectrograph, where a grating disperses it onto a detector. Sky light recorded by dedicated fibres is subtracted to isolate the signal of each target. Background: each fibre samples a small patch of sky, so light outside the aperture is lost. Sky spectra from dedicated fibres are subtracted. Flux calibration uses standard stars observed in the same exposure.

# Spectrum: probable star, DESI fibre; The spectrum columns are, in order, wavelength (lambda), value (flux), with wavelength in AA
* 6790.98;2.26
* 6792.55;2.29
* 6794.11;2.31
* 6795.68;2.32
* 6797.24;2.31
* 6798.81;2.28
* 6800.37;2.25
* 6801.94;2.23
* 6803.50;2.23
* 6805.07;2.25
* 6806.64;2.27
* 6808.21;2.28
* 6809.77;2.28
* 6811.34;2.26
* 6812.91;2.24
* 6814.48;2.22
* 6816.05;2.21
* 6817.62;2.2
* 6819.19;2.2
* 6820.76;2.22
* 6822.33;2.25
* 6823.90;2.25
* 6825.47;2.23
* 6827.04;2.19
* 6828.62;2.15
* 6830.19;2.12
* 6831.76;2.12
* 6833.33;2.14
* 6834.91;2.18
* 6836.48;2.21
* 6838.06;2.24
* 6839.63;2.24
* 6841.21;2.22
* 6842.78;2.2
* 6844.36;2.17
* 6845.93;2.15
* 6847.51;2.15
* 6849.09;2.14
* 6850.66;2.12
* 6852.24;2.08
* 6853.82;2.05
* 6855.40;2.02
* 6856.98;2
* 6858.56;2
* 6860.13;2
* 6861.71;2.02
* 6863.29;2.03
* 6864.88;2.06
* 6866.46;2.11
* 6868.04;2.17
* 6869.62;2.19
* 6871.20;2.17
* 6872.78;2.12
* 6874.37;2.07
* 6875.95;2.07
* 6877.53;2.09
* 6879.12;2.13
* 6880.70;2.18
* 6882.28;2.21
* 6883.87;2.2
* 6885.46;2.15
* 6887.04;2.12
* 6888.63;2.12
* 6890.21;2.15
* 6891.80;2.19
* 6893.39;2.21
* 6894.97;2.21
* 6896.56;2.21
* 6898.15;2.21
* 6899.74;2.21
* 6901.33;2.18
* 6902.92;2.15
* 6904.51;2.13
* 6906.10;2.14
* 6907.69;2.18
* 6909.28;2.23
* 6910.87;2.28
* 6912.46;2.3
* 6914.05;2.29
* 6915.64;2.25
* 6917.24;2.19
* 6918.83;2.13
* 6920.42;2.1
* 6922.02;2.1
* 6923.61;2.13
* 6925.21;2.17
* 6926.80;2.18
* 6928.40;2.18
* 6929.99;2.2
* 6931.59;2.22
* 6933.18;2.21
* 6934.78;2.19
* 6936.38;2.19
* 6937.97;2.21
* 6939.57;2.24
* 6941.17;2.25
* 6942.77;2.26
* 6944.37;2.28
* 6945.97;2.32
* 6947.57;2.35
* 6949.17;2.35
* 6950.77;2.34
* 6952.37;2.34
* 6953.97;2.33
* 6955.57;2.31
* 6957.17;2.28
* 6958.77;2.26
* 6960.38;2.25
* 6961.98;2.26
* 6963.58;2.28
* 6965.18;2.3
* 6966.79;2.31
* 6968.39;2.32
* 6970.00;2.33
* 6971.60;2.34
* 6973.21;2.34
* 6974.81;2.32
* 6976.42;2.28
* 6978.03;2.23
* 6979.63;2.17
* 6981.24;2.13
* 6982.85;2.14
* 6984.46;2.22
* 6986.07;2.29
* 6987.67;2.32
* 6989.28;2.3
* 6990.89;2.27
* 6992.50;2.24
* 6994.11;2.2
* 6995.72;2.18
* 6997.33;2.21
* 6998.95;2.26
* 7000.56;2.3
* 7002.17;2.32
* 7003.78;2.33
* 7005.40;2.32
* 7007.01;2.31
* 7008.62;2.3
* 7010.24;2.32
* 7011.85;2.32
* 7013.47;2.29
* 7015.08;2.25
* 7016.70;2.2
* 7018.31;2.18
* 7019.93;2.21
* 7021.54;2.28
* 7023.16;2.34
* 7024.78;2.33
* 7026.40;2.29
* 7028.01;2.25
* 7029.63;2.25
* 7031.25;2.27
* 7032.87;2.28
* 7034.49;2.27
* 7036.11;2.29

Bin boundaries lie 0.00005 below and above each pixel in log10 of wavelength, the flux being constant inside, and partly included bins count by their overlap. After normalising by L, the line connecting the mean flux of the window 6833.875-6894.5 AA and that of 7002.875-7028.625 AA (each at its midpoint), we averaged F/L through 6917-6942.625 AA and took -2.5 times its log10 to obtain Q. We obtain 0.01 mag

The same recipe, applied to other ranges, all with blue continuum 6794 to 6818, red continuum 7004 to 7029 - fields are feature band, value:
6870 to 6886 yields 0.06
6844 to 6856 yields 0.08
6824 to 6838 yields 0.04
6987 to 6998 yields 0.02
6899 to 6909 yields 0.05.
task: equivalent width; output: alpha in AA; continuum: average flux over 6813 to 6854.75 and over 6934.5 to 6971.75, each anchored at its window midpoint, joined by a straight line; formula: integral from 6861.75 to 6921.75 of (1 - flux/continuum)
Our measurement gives 1.8 AA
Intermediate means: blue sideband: 2.18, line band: 2.16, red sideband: 2.29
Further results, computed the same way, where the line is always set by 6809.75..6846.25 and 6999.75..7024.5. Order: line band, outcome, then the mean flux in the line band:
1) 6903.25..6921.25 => 0.3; 2.2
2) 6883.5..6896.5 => 0.4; 2.17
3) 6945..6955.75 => -0.4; 2.34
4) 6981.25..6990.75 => 0.1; 2.25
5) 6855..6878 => 1.5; 2.08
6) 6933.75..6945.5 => 0.1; 2.23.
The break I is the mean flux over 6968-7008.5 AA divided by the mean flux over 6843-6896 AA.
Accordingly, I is 1.07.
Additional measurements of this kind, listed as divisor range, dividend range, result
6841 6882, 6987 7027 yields 1.08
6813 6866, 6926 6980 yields 1.06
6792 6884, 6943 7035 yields 1.05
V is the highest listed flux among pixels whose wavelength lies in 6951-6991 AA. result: 2.34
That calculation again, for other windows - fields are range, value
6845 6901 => 2.21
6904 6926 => 2.3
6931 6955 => 2.35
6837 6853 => 2.24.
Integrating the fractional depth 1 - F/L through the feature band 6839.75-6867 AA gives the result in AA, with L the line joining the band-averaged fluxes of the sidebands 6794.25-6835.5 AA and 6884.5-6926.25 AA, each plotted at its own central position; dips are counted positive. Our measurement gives 1.4 AA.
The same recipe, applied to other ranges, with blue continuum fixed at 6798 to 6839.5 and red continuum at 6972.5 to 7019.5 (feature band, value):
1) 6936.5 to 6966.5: -0.51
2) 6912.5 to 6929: 0.48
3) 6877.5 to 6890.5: 0.47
